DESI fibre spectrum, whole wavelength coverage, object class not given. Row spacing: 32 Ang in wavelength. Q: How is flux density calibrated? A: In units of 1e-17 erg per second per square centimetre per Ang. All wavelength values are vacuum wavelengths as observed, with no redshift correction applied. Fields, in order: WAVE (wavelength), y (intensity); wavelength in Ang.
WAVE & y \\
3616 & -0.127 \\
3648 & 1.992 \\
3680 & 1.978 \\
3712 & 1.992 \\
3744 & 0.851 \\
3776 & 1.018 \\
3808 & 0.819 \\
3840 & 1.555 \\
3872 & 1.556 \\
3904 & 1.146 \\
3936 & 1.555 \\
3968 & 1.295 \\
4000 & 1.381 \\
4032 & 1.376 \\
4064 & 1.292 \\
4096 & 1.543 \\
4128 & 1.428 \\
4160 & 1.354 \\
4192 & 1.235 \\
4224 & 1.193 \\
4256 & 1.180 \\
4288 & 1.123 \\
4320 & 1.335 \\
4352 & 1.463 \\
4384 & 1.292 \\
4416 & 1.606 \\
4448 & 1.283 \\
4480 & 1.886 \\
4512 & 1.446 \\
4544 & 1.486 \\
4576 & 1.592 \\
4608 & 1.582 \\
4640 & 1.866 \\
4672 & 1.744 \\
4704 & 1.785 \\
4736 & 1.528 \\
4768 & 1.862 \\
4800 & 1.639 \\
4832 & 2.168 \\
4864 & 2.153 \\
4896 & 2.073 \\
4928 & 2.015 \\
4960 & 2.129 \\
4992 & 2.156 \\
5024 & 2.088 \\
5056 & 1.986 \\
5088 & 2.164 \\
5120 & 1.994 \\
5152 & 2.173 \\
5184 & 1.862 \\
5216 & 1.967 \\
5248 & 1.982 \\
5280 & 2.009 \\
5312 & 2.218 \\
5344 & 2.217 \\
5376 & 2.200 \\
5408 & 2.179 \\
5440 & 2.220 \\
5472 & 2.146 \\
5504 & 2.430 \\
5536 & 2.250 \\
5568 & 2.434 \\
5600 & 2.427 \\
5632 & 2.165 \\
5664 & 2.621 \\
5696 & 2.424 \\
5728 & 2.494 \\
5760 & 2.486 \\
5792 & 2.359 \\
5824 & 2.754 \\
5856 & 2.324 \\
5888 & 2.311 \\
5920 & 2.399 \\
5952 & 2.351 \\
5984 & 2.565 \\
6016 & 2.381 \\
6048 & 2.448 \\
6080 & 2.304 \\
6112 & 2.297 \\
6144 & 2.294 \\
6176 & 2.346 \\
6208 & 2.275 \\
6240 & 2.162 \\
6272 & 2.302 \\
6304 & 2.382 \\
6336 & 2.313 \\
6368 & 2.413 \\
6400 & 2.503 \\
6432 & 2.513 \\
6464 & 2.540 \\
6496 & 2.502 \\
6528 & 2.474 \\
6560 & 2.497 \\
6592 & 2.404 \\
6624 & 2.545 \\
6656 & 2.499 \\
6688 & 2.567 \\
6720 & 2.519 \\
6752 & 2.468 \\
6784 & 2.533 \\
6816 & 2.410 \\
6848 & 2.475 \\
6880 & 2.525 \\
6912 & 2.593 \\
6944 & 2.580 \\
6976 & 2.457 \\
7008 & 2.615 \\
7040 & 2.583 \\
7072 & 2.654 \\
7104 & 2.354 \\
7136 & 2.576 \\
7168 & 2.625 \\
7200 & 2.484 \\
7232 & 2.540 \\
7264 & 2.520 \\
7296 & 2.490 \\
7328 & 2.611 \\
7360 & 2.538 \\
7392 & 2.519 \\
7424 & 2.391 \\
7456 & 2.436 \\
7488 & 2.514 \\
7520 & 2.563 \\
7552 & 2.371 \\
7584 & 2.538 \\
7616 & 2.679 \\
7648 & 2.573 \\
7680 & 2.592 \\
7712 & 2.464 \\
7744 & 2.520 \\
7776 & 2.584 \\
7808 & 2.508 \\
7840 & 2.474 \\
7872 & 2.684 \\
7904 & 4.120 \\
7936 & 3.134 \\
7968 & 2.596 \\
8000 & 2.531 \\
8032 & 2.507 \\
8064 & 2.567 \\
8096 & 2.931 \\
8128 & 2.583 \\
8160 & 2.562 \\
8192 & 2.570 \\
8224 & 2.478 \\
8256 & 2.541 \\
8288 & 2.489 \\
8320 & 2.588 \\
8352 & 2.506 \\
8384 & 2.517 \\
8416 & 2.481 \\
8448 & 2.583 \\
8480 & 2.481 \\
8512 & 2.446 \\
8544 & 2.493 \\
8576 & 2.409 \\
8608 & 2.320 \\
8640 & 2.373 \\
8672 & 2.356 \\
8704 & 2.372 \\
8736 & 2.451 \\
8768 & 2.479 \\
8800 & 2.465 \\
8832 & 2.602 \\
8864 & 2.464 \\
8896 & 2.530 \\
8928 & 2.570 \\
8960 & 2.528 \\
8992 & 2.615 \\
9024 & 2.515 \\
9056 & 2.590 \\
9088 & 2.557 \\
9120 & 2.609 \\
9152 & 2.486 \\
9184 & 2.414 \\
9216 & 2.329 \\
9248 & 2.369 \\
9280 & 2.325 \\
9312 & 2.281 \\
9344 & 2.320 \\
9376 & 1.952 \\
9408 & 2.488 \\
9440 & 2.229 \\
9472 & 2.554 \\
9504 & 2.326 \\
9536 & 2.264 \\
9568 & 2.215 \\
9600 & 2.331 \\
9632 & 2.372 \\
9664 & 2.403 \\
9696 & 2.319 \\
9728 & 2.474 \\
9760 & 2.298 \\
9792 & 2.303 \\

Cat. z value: 0.205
